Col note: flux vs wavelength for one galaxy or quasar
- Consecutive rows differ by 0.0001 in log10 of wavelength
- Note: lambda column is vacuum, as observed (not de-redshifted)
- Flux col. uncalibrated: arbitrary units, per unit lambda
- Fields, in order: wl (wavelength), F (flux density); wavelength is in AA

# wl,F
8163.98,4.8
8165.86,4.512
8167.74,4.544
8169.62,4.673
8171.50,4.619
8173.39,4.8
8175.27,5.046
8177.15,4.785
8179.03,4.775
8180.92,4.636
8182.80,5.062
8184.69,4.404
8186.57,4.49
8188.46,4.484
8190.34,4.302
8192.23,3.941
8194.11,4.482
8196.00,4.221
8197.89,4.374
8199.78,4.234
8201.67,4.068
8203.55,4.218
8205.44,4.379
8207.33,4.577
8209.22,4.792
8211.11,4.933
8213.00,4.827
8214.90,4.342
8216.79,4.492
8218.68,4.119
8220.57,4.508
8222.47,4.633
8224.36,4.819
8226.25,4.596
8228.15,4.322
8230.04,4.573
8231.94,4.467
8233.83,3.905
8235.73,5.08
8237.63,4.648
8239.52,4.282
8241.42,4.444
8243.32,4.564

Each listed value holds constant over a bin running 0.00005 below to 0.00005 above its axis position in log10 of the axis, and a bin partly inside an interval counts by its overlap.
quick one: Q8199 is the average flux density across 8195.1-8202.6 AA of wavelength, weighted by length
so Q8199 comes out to 4.22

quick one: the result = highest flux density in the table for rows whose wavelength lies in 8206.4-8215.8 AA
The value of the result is 4.933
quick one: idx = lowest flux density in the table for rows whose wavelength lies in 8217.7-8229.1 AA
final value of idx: 4.119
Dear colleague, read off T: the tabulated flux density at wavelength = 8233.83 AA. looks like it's 3.905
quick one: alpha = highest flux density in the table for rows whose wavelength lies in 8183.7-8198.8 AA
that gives 4.49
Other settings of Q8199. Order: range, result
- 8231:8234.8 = 4.19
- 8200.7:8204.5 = 4.15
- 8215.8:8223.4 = 4.44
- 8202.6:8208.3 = 4.4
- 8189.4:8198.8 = 4.26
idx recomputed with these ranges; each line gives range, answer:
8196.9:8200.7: 4.234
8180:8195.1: 3.941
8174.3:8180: 4.775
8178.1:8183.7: 4.636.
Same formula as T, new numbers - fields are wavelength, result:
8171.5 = 4.619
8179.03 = 4.775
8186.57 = 4.49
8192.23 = 3.941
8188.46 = 4.484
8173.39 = 4.8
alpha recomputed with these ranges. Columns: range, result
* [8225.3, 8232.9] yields 4.596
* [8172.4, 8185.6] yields 5.062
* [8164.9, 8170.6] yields 4.673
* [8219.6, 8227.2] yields 4.819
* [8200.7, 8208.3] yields 4.577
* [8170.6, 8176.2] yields 5.046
